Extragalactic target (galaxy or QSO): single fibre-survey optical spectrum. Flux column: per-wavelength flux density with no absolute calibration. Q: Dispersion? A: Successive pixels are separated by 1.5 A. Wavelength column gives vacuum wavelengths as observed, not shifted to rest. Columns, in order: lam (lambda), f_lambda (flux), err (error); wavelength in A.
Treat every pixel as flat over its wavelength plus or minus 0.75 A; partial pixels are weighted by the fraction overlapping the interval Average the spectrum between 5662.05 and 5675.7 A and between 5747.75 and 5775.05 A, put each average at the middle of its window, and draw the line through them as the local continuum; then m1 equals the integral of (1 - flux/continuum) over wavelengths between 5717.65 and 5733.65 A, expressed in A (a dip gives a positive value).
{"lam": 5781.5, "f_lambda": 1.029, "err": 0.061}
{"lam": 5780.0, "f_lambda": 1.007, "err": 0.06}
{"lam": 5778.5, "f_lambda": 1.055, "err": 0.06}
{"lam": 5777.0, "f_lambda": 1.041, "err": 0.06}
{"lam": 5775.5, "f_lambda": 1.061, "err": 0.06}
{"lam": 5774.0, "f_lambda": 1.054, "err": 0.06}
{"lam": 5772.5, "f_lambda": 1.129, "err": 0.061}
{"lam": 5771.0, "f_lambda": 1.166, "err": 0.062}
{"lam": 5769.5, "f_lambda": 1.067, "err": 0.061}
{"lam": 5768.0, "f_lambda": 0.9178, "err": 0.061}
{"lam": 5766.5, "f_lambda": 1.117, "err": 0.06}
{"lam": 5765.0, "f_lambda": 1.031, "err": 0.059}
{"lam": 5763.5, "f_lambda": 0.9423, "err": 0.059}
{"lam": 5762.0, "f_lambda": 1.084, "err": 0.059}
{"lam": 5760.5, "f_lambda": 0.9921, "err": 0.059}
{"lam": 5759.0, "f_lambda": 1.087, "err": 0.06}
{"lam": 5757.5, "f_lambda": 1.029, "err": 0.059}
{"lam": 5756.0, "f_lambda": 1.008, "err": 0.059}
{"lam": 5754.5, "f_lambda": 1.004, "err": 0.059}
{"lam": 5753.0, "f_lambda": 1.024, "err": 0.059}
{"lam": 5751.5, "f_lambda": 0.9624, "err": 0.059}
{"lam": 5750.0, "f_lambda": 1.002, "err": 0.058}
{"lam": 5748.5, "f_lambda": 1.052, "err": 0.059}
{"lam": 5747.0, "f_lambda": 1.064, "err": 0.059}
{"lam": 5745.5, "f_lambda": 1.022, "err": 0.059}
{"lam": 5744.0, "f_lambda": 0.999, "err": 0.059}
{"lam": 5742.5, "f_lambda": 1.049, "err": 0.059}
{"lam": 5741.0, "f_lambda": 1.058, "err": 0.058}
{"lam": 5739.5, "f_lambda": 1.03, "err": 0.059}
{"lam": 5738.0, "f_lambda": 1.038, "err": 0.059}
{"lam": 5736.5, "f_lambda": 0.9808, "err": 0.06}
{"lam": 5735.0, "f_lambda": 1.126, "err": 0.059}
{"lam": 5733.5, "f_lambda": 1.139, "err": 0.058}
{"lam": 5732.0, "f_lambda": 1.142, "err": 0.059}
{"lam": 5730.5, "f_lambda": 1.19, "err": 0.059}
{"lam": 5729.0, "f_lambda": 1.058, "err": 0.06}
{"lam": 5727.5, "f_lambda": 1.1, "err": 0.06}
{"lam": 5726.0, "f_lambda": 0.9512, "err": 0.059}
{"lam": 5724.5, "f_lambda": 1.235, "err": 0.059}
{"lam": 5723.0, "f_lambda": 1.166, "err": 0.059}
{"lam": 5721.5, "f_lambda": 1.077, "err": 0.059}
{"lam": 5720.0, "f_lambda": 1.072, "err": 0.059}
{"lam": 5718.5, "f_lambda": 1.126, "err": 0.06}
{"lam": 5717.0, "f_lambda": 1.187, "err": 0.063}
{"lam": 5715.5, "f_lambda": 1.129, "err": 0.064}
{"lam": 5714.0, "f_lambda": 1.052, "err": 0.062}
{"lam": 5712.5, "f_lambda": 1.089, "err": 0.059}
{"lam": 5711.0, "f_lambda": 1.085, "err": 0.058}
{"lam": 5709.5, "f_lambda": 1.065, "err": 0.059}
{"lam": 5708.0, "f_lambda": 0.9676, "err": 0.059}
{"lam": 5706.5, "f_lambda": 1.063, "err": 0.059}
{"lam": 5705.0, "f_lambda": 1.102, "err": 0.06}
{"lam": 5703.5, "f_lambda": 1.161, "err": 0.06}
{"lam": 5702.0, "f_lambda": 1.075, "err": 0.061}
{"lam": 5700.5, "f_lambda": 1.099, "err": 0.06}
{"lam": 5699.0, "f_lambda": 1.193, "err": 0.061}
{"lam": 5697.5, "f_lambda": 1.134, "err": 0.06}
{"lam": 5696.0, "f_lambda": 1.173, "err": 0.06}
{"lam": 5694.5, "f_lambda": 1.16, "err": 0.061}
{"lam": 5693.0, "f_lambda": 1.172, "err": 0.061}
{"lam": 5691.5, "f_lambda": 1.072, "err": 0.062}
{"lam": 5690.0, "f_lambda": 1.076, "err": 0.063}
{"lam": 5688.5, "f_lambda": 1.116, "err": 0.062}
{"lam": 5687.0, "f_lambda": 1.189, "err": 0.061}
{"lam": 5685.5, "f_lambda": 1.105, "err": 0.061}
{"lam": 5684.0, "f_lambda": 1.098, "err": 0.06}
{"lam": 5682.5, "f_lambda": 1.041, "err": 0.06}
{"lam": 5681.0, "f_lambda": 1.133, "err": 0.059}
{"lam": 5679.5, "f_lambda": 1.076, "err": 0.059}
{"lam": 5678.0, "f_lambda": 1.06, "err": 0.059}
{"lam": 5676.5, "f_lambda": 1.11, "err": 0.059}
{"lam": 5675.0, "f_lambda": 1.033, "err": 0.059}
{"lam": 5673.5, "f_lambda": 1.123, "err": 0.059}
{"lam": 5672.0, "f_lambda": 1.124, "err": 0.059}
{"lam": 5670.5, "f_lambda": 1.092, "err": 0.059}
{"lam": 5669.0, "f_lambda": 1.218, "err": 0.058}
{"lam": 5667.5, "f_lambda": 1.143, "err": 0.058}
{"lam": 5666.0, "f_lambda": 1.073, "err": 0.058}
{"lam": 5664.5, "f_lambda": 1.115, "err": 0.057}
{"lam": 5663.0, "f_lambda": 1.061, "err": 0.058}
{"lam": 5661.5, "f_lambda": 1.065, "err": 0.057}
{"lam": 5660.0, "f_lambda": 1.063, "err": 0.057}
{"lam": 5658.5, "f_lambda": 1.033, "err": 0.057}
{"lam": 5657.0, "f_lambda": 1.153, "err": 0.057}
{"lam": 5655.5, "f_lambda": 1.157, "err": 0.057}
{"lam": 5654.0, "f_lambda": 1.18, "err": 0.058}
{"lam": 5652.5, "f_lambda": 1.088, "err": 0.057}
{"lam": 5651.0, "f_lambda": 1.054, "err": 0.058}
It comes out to -0.7 A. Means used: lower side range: 1.11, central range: 1.11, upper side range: 1.04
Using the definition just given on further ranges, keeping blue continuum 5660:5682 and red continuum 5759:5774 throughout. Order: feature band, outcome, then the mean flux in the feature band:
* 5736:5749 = 0.4 A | 1.03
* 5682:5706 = -0.8 A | 1.12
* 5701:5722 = -0.2 A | 1.09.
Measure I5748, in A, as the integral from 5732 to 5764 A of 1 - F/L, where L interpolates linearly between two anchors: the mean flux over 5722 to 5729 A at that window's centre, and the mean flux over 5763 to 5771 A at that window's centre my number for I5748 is 0.9 A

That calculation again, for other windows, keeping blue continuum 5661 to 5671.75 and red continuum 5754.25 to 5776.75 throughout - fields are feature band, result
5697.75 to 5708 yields -0.2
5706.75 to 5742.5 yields -0.5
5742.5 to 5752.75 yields 0.4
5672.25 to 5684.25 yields 0.2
